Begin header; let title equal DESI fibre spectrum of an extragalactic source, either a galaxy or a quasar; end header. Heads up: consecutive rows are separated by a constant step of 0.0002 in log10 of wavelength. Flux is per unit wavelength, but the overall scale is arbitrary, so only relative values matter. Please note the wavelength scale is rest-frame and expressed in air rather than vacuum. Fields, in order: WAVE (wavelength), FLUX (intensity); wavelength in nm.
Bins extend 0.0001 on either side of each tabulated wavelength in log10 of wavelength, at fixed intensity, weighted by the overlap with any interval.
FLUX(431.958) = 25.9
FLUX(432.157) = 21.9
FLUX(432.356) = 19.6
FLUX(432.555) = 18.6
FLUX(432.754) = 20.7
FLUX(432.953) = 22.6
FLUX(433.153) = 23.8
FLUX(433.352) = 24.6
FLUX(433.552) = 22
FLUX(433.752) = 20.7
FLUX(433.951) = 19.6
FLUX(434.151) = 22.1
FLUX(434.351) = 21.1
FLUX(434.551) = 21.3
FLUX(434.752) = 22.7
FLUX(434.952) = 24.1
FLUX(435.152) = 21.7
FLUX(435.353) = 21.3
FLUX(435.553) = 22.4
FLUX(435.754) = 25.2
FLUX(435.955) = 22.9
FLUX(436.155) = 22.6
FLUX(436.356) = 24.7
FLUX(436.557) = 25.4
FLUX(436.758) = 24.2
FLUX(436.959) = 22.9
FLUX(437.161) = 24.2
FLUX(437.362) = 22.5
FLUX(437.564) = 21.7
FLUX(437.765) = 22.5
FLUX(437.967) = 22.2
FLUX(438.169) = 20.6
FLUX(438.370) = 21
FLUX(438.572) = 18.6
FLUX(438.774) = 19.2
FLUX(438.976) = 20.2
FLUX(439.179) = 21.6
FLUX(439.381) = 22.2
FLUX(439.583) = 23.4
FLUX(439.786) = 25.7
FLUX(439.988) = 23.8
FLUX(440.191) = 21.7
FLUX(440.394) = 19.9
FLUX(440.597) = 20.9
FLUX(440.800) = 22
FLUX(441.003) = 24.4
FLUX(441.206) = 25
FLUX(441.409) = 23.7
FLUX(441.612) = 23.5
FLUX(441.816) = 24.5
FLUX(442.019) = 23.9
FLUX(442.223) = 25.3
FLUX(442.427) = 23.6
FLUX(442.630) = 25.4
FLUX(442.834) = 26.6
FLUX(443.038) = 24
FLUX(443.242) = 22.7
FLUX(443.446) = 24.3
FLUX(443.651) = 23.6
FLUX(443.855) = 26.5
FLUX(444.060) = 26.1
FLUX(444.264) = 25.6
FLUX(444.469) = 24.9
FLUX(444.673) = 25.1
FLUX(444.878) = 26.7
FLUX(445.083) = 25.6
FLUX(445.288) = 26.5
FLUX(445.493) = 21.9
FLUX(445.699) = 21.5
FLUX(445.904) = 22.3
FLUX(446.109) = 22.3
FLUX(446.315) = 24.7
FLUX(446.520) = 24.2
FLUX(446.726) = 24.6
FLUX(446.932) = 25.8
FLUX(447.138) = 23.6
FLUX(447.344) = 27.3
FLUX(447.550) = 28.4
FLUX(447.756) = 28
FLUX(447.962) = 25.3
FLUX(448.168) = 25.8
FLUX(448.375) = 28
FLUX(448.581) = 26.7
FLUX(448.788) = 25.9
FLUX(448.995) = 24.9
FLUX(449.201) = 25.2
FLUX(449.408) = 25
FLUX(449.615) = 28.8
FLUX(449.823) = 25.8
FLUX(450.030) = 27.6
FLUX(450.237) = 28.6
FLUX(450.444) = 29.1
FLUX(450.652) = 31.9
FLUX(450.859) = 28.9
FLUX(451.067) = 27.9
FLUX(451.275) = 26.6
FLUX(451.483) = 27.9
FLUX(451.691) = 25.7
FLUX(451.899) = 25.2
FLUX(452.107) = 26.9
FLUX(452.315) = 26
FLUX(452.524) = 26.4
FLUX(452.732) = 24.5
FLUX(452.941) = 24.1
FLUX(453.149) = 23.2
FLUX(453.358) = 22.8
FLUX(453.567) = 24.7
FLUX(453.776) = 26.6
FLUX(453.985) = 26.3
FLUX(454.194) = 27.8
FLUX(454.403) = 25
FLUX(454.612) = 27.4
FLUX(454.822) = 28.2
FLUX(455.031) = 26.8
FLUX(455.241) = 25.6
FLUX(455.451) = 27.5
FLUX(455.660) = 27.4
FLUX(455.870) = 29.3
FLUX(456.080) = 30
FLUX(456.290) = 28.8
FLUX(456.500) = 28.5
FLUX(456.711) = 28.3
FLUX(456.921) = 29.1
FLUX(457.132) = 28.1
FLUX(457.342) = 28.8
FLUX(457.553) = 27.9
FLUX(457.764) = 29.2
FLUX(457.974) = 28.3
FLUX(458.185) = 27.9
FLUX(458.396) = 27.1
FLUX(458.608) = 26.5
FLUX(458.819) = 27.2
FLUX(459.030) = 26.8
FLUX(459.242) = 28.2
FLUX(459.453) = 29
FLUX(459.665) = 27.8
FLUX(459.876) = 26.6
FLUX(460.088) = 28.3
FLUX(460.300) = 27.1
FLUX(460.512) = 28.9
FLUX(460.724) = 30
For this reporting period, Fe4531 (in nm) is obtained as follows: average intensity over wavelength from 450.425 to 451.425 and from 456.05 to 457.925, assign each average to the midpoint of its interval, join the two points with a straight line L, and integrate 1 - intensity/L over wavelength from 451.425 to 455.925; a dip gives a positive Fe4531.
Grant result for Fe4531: 0.414 nm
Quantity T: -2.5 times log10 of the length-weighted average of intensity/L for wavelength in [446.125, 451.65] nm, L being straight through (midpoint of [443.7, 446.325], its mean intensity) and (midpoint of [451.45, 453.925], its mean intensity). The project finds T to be -0.07 mag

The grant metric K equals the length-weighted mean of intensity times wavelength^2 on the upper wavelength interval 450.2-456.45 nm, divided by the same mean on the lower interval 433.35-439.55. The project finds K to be 1.31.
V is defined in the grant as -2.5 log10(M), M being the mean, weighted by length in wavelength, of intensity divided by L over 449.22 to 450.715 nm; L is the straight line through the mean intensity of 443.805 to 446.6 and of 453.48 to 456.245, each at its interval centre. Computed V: -0.08 mag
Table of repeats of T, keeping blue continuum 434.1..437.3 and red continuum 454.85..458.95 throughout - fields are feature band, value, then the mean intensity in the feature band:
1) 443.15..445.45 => 0.00 mag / 25.2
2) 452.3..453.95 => 0.10 mag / 24.8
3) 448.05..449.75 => 0.00 mag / 26.3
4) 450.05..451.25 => -0.10 mag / 29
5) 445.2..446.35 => 0.11 mag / 23.1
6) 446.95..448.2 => -0.02 mag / 26.4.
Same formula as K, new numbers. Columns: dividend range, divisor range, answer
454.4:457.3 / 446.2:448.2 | 1.13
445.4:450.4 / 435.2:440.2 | 1.19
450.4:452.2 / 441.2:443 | 1.18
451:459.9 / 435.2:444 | 1.26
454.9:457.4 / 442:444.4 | 1.20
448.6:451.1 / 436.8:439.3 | 1.35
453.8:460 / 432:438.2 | 1.37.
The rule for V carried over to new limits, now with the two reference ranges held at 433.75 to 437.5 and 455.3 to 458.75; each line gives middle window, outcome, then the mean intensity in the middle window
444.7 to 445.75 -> 0.03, 24.6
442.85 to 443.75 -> 0.04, 23.9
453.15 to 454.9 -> 0.06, 25.9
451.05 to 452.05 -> 0.01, 26.6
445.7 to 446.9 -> 0.09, 23.6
